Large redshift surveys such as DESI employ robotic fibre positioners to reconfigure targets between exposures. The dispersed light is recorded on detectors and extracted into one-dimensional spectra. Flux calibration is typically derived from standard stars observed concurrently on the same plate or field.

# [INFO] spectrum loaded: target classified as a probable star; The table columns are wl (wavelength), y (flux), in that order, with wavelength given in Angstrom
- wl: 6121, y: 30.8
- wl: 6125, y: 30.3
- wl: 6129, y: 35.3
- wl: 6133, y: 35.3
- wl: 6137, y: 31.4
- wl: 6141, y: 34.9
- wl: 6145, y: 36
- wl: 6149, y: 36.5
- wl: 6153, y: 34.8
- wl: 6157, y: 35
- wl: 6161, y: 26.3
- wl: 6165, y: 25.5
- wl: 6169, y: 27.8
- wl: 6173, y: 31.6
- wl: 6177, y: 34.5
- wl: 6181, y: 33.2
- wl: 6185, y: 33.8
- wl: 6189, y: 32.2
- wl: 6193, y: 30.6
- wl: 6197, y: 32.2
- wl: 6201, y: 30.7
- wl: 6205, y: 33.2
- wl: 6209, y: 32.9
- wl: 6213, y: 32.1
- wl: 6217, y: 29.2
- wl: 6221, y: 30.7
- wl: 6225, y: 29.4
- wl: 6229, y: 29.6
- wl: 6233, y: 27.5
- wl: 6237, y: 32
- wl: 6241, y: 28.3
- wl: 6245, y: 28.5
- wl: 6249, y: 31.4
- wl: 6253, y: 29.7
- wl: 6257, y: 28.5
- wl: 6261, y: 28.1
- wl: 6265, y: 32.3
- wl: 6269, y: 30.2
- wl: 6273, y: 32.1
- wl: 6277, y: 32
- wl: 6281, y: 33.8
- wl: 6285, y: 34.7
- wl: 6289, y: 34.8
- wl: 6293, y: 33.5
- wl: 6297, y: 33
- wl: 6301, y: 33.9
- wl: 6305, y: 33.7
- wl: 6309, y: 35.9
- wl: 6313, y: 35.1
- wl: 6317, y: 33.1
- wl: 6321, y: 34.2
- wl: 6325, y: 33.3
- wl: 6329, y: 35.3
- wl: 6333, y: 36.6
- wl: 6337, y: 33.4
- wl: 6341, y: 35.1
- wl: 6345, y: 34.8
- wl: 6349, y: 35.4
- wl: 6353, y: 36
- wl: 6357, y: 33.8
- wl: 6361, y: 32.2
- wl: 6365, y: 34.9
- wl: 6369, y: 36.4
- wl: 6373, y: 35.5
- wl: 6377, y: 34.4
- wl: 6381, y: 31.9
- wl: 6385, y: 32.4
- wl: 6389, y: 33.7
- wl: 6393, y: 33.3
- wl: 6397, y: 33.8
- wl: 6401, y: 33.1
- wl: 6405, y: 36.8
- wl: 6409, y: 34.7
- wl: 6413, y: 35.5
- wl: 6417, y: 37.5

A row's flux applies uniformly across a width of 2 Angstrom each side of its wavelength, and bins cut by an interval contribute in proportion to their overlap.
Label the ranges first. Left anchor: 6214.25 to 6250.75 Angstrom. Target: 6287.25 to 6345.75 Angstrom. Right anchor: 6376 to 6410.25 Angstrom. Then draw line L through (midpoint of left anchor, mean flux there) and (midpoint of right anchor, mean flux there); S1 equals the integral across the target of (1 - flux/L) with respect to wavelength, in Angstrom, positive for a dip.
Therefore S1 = -4.7 Angstrom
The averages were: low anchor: 29.7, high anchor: 33.8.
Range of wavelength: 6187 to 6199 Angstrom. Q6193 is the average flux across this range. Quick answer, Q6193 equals 31.7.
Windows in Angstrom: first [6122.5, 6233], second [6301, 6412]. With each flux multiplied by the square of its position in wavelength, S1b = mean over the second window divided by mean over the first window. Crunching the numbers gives 1.1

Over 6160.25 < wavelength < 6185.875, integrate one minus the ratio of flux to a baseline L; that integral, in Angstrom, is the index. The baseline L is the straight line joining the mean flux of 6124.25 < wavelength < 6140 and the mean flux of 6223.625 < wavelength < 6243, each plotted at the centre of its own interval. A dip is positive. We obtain 1.05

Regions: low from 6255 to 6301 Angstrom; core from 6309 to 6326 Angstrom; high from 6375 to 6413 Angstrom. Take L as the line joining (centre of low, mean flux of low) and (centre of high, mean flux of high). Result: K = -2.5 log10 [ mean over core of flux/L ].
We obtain -0.05 mag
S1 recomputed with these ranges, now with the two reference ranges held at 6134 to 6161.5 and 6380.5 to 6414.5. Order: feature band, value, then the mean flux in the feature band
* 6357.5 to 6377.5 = -0.4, 34.6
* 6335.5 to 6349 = -0.3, 34.6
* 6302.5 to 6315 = -0.3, 34.9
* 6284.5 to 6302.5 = 0.0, 33.9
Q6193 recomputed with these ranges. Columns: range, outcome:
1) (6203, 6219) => 31.9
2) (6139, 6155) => 35.5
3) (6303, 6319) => 34.5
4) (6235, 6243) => 30.1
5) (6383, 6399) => 33.3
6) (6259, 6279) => 30.9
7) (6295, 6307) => 33.5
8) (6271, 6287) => 33.1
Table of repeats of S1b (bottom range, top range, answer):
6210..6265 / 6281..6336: 1.18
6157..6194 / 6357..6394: 1.17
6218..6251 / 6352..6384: 1.21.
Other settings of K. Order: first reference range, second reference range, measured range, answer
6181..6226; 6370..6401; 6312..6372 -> -0.05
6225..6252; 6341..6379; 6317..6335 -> -0.04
